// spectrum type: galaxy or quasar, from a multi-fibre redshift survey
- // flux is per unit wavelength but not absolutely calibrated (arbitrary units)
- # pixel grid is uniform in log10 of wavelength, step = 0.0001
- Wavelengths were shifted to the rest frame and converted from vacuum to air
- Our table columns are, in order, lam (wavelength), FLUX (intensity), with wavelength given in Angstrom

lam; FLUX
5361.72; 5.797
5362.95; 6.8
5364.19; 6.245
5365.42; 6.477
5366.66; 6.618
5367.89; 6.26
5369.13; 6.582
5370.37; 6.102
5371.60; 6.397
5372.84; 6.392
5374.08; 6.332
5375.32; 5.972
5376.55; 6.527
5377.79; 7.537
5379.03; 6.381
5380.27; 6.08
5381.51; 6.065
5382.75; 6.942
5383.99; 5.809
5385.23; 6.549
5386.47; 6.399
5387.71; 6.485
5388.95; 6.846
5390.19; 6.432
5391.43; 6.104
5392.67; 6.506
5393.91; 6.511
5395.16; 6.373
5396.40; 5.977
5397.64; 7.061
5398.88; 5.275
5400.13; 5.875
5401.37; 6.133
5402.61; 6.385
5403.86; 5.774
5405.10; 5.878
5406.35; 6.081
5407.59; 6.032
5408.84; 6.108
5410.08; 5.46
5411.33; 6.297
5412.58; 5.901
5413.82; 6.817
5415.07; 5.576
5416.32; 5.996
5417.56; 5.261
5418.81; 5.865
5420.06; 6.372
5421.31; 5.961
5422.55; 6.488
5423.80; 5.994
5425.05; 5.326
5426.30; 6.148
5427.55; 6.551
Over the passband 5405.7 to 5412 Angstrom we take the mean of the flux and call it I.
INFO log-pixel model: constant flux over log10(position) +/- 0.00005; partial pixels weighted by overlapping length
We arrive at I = 5.99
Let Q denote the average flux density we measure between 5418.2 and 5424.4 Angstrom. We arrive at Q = 6.14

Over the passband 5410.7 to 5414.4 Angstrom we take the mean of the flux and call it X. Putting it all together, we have 6.33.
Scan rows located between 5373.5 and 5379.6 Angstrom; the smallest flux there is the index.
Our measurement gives 5.972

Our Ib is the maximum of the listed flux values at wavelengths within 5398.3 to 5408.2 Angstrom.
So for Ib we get 6.385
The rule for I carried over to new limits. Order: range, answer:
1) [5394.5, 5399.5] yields 6.17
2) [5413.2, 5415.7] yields 6.19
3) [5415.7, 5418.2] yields 5.64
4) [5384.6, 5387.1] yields 6.47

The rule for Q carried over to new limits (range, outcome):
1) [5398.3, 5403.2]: 5.92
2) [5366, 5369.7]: 6.48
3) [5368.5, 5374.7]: 6.35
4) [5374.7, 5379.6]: 6.61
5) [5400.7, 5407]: 6.05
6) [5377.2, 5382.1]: 6.51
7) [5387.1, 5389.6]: 6.67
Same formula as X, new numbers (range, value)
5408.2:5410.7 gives 5.79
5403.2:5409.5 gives 5.97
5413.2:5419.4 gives 5.9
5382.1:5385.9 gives 6.43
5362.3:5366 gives 6.51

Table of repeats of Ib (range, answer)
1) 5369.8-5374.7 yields 6.397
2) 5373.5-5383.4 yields 7.537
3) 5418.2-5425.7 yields 6.488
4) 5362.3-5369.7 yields 6.8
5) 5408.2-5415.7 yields 6.817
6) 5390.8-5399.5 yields 7.061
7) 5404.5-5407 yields 6.081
